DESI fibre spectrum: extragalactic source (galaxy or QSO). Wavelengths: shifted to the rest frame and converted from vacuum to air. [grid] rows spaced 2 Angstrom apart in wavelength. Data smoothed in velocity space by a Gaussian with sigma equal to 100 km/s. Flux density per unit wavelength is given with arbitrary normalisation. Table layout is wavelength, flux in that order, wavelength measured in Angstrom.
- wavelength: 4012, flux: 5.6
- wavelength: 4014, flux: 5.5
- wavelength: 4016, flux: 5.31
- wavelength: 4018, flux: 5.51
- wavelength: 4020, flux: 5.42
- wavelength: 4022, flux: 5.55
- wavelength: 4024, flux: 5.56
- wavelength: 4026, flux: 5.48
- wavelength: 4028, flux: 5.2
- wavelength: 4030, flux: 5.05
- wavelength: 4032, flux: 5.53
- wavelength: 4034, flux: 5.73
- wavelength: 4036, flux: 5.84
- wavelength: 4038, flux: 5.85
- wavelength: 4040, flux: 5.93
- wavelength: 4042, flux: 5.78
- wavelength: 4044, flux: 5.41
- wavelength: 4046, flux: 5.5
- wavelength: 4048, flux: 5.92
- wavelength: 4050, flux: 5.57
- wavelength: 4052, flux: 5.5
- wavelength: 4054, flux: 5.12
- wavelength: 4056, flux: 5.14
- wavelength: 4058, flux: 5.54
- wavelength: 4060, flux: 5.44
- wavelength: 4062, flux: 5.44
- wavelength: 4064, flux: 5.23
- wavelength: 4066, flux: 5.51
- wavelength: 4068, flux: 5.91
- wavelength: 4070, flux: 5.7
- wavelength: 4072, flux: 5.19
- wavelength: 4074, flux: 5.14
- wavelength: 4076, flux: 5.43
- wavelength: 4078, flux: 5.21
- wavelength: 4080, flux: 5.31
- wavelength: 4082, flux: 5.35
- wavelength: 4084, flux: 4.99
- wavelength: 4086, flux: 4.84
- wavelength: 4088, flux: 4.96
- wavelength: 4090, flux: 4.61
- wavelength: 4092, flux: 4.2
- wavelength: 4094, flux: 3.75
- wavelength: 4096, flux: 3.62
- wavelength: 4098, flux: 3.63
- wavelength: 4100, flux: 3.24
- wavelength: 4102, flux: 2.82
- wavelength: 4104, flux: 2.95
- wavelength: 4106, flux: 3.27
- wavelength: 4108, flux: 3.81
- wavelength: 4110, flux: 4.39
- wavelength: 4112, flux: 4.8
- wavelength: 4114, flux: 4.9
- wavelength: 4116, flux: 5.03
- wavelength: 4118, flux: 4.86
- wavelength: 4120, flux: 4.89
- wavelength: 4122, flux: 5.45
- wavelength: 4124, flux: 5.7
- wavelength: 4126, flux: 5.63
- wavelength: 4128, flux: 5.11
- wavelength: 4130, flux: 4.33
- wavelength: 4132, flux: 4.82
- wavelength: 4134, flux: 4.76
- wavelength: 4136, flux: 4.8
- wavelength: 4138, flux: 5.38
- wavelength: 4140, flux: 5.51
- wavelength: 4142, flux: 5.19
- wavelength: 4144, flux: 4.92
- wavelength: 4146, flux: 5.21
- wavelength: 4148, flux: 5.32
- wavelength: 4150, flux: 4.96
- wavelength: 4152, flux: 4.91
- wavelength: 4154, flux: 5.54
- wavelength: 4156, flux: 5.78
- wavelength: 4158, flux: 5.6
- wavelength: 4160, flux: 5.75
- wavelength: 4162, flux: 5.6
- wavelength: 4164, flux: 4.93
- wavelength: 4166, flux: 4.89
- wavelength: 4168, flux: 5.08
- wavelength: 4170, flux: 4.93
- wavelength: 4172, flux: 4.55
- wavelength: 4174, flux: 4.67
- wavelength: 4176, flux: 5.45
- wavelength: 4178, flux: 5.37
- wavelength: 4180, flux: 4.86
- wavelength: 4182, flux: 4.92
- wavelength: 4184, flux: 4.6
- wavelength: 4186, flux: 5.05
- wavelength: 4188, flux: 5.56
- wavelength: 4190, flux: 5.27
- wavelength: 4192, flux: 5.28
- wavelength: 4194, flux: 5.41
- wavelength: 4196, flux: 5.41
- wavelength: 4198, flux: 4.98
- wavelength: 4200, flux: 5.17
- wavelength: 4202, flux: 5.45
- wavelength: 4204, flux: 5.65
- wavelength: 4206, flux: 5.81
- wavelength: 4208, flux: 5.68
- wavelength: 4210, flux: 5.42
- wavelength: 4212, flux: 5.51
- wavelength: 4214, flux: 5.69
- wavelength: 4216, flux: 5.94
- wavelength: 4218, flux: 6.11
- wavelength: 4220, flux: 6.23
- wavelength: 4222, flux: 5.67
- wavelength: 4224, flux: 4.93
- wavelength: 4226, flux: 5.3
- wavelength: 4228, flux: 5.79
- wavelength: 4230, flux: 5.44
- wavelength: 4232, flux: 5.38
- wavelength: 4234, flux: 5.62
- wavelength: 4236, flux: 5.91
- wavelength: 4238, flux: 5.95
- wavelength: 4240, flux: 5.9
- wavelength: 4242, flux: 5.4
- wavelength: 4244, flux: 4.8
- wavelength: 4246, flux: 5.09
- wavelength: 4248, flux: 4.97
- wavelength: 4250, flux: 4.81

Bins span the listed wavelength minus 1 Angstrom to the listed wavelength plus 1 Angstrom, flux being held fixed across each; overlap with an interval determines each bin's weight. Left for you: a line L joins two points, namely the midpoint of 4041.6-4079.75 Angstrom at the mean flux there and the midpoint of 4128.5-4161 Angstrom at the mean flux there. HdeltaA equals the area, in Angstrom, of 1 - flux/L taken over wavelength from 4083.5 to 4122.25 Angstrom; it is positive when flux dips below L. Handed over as 8.0 Angstrom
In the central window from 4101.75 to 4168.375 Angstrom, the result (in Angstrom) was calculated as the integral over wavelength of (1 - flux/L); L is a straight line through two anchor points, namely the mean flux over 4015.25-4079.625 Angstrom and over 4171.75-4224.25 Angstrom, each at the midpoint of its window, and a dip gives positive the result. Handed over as 6.02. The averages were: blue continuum 5.49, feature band 4.93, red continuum 5.37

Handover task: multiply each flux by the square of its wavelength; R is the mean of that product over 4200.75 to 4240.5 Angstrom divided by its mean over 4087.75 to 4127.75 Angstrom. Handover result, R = 1.38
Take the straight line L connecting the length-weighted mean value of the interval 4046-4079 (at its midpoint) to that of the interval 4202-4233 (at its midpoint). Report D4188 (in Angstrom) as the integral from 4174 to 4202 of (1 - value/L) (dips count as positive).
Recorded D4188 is 2.1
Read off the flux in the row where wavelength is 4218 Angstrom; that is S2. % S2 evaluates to 6.11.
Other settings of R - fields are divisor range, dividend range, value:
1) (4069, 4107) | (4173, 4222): 1.29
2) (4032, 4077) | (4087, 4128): 0.81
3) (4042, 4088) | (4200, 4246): 1.12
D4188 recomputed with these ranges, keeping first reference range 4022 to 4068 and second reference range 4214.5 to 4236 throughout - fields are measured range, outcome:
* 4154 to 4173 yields 1.2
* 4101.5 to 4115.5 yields 4.1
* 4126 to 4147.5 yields 2.1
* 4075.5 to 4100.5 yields 4.5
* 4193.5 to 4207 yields 0.5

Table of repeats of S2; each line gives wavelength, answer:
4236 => 5.91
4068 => 5.91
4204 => 5.65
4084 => 4.99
